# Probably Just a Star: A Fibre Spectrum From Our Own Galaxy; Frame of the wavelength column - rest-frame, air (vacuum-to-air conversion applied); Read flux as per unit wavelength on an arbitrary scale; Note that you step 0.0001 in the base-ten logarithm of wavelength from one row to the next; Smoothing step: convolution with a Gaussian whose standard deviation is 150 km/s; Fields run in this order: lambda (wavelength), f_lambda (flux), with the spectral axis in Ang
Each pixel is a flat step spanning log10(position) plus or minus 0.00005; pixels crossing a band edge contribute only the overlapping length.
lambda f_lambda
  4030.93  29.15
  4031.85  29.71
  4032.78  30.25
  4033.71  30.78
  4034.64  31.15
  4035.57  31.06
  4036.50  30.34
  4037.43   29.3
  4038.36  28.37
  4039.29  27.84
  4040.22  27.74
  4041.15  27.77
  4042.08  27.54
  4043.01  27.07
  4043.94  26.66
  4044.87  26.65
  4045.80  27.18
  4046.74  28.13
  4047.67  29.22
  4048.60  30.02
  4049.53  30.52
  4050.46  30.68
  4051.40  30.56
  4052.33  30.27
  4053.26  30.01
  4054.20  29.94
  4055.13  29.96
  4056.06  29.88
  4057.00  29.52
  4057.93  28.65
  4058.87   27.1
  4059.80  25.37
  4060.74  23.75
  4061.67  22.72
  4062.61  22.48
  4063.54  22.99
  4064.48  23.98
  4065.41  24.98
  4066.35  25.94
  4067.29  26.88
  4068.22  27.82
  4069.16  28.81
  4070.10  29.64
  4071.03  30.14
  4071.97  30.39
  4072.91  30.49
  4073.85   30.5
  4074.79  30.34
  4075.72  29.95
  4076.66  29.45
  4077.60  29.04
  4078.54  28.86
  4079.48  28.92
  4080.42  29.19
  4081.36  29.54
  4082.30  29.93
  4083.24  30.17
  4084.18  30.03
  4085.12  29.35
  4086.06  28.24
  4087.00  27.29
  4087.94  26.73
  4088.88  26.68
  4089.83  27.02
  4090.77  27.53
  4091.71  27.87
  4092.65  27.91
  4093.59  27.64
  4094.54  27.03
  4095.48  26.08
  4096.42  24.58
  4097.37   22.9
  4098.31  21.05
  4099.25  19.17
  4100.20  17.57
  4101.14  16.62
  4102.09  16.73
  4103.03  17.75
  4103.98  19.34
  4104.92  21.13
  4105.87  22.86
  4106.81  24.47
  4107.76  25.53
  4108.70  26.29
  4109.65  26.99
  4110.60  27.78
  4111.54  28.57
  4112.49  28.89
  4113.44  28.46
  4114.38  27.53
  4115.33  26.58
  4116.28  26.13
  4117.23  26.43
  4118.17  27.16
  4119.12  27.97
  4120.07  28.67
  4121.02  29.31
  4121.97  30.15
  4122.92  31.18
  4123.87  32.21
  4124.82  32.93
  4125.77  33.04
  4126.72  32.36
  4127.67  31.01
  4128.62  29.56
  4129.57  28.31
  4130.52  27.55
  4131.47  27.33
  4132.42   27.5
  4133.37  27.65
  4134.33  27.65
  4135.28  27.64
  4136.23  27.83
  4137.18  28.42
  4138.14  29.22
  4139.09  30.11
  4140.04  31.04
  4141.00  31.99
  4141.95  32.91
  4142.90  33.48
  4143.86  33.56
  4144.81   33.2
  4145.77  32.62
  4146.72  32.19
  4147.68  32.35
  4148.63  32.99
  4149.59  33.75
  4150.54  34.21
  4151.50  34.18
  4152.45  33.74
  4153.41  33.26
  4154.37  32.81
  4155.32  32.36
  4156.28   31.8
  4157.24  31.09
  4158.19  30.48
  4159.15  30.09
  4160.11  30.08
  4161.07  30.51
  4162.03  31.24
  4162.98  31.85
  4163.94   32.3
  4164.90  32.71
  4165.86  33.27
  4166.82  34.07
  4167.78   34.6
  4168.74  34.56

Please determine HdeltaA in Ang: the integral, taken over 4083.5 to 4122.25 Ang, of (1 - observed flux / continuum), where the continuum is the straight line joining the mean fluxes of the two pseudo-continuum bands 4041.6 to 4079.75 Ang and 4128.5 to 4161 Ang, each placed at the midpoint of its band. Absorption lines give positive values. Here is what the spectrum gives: 5.3 Ang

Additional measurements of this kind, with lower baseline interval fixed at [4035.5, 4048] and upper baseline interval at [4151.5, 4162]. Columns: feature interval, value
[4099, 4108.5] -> 3.08 Ang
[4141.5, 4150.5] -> -0.48 Ang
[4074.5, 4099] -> 1.48 Ang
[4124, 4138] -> 0.74 Ang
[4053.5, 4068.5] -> 1.20 Ang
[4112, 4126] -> 0.68 Ang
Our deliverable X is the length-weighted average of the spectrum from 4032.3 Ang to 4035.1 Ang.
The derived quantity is 30.7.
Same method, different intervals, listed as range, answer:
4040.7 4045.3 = 27.2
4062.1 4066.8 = 24.1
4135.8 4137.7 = 28.1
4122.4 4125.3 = 32.1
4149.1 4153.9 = 33.8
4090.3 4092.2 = 27.8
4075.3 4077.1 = 29.7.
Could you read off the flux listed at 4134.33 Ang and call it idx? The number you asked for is 27.65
